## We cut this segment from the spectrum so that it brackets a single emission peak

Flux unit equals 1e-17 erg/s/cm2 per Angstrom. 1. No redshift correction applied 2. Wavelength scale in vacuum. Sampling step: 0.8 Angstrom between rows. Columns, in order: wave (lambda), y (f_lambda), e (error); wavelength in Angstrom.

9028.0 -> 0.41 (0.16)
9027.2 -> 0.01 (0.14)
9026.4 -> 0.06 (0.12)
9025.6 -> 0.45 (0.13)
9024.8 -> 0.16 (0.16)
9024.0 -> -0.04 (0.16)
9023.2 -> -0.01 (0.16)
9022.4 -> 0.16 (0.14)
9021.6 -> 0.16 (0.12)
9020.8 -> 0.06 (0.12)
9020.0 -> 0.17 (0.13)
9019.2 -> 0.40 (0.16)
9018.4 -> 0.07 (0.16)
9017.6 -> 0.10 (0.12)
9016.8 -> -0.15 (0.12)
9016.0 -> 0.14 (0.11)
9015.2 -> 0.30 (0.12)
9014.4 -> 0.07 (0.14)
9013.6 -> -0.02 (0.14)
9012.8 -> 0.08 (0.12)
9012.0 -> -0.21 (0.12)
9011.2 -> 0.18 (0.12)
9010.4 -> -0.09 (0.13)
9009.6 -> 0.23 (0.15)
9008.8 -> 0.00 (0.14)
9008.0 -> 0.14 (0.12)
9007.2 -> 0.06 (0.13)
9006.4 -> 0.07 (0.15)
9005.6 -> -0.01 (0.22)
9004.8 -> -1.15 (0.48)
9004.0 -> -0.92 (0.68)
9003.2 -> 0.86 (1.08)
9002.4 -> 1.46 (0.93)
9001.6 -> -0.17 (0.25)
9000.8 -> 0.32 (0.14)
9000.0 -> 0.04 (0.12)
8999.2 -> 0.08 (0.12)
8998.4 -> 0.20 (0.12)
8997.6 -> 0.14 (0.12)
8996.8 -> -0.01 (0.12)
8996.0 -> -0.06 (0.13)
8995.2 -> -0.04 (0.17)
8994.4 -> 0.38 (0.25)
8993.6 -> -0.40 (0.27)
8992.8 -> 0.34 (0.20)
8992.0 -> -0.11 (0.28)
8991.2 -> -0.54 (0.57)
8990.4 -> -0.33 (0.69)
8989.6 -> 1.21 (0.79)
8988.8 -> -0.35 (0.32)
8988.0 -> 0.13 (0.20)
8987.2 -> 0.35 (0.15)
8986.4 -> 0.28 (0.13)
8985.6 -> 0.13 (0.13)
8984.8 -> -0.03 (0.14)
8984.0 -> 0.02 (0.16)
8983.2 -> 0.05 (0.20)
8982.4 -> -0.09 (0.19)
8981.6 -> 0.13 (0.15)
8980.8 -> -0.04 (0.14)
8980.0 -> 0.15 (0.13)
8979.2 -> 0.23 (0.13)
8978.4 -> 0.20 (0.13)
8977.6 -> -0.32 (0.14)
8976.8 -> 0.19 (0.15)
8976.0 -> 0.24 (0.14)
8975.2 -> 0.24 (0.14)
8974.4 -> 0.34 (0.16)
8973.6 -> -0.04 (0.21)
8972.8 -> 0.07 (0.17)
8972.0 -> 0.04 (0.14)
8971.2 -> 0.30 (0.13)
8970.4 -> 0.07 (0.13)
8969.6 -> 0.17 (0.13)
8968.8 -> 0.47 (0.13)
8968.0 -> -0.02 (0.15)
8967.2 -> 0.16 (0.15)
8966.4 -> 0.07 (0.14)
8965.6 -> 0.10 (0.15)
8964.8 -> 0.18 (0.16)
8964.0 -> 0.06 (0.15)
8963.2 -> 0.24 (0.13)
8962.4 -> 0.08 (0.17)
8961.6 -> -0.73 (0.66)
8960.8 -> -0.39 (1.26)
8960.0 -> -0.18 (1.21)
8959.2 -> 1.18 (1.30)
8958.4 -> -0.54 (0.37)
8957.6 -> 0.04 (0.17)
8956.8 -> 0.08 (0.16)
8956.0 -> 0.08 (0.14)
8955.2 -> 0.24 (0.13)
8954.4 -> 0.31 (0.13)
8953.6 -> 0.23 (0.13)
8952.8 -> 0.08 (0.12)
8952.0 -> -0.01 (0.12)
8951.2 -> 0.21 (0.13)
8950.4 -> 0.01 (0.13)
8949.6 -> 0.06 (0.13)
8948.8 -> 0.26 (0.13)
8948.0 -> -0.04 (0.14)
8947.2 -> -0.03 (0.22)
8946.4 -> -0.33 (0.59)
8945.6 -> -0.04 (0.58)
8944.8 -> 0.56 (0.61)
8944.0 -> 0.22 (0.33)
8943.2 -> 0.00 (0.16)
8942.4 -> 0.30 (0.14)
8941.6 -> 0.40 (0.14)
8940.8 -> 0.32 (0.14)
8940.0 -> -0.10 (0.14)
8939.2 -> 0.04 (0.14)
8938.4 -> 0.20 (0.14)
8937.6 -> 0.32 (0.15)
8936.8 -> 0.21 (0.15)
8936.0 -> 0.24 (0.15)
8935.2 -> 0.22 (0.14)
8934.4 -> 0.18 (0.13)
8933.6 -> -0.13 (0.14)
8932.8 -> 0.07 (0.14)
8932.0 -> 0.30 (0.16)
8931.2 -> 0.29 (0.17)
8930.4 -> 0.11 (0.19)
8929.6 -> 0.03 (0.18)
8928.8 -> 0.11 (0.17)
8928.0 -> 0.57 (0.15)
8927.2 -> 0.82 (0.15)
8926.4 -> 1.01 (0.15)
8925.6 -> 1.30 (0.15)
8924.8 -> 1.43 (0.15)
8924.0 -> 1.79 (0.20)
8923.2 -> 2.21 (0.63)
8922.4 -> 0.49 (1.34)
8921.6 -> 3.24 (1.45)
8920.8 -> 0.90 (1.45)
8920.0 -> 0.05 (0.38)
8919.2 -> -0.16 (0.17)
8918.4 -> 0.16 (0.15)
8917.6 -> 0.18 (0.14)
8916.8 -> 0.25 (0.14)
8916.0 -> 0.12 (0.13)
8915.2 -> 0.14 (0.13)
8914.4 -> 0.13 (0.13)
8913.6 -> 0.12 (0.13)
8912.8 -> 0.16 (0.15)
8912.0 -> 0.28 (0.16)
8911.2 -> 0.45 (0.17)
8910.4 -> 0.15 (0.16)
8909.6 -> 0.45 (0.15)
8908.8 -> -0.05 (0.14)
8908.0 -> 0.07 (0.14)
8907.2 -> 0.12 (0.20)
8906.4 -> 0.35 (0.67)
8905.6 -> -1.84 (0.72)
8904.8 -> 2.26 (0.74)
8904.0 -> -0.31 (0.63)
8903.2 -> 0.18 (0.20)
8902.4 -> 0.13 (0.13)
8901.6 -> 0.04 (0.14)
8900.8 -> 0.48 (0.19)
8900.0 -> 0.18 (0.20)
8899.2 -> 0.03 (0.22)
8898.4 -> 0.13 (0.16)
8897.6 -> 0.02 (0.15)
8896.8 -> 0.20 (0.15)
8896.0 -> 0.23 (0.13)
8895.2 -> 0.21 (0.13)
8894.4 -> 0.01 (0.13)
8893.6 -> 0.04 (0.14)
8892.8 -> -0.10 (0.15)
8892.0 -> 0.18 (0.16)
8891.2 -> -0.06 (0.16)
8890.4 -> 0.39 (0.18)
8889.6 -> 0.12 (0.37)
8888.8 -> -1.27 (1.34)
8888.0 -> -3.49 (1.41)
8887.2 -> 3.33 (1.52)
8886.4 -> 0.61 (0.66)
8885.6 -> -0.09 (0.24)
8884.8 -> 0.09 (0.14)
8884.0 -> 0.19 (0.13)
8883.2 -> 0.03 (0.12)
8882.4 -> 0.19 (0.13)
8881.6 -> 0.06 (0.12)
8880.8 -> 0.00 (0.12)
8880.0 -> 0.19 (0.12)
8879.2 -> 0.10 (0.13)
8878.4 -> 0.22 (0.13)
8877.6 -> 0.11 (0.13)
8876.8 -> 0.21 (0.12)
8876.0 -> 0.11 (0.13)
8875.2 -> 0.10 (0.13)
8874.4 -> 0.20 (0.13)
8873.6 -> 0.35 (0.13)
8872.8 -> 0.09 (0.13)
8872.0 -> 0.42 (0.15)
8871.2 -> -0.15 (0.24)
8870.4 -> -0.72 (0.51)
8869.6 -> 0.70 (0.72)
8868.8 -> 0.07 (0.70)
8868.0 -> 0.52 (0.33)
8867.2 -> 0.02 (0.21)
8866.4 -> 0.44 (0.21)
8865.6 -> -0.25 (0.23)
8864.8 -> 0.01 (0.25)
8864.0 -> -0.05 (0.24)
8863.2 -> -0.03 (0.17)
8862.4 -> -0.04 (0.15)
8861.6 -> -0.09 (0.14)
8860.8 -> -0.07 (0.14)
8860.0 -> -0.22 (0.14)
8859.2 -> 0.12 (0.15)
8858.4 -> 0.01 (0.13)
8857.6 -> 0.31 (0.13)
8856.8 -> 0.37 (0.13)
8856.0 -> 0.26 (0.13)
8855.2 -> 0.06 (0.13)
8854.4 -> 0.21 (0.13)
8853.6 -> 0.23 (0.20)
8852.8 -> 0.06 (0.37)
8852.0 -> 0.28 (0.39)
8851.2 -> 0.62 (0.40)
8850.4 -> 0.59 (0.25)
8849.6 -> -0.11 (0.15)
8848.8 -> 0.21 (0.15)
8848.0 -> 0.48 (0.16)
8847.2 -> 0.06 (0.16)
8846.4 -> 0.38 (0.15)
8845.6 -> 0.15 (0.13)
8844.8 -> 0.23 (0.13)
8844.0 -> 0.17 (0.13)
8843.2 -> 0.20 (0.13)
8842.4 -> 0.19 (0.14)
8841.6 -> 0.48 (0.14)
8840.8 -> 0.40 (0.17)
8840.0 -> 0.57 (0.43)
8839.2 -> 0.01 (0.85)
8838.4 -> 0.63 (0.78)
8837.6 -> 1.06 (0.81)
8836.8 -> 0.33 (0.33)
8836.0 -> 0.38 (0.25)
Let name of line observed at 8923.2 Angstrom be [O III]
